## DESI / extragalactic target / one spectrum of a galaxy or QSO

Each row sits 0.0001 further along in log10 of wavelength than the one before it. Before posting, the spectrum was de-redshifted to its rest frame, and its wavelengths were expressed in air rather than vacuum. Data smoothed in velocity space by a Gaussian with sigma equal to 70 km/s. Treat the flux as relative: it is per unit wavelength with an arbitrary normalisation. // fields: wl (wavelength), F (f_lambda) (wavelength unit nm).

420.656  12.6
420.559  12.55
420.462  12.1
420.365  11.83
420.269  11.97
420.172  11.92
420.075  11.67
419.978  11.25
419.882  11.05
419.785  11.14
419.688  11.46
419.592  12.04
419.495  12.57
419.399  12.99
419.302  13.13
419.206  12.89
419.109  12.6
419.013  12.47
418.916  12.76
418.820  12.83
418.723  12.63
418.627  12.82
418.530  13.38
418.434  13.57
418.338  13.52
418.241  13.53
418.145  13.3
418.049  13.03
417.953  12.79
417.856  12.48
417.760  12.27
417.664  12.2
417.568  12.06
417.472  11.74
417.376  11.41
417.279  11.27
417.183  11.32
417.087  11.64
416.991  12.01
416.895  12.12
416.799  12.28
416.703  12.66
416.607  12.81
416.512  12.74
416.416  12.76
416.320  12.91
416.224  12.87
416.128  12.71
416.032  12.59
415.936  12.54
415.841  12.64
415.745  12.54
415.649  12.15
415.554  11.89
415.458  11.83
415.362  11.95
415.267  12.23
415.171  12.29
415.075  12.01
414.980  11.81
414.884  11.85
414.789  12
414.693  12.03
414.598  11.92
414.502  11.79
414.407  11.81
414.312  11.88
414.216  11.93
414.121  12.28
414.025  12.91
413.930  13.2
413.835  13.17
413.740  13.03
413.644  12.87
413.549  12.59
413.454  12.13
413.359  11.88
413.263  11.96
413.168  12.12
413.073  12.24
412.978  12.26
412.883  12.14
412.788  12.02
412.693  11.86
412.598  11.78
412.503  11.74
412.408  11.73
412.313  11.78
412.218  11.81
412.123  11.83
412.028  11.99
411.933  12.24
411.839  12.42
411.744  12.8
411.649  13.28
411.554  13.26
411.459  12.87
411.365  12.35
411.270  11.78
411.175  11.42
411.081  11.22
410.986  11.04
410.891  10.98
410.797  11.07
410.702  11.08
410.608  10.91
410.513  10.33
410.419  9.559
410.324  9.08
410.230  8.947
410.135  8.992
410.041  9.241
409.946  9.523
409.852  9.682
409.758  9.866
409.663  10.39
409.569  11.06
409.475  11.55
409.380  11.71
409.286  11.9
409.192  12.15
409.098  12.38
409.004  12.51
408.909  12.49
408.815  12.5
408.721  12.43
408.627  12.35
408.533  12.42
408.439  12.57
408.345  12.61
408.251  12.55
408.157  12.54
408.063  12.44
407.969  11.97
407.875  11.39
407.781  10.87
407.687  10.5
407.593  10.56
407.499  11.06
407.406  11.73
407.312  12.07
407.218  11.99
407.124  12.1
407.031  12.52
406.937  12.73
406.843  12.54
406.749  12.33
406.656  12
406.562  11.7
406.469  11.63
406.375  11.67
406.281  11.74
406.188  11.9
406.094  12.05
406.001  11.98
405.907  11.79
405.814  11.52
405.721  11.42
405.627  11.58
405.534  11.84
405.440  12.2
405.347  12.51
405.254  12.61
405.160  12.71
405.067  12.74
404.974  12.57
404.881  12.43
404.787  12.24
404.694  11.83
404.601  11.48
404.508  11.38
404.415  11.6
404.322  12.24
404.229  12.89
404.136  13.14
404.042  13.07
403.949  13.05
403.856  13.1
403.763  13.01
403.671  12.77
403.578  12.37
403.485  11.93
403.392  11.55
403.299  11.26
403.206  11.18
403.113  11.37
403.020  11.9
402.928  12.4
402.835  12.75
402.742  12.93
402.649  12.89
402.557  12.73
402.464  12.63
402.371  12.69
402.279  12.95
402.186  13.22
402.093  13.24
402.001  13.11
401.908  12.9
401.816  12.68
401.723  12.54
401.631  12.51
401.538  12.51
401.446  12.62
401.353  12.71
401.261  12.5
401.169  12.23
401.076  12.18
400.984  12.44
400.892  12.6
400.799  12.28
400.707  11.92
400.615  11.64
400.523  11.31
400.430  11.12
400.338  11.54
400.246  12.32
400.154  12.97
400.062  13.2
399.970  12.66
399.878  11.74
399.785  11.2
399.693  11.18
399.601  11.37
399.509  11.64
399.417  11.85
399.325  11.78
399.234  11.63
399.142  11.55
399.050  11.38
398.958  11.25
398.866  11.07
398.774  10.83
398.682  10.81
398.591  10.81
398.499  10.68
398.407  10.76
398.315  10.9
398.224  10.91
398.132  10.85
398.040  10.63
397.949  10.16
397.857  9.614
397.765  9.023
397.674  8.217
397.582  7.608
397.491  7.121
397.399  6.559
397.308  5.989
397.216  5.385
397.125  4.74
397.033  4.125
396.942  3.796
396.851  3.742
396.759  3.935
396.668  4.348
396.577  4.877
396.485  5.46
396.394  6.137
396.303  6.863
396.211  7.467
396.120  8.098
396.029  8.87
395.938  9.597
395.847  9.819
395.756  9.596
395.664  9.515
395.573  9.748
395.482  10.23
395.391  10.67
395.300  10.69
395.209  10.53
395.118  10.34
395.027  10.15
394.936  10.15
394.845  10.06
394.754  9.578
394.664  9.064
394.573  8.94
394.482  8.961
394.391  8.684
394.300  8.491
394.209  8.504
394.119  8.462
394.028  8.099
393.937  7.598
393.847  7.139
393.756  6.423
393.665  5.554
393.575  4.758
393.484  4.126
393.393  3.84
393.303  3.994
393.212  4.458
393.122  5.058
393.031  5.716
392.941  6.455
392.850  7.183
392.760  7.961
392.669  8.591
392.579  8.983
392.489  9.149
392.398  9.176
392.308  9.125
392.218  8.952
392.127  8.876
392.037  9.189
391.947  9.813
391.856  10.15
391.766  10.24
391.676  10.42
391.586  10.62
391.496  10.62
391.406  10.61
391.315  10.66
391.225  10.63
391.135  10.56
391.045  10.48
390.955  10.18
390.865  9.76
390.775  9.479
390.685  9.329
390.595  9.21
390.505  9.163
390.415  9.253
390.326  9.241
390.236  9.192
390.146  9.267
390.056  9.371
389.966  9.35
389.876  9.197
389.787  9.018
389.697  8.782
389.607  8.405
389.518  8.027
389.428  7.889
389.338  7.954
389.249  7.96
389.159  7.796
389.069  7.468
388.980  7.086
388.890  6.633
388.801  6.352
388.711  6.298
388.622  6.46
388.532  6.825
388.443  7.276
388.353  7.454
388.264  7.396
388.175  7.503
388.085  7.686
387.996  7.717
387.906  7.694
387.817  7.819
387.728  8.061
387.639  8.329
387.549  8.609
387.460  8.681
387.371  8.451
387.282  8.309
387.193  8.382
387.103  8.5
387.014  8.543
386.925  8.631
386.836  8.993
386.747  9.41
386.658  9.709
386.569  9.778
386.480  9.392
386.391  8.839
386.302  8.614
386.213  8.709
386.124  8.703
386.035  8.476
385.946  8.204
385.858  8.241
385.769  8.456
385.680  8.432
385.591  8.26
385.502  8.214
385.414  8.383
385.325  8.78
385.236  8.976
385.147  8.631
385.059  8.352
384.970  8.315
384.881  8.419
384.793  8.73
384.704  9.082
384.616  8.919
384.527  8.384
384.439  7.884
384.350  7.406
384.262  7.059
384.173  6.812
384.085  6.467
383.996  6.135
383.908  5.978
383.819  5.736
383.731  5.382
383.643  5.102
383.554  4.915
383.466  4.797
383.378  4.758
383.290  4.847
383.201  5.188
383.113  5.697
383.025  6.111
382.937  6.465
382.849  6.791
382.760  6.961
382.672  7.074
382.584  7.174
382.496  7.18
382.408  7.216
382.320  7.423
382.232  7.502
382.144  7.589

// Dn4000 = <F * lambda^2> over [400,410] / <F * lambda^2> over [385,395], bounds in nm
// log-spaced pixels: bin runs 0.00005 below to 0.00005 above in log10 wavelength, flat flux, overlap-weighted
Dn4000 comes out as 1.6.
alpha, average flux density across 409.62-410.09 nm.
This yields 9.73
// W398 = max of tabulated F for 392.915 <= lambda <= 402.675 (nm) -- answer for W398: 13.24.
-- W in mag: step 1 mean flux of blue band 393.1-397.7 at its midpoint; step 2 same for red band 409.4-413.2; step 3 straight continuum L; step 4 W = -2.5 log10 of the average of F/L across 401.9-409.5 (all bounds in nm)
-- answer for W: -0.23 mag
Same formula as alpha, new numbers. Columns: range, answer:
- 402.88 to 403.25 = 11.7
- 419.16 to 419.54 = 12.9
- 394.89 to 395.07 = 10.1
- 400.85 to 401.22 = 12.4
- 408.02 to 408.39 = 12.5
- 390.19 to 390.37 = 9.2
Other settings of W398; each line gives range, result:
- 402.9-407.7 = 13.14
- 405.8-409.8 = 12.73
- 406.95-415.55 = 13.28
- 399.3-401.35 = 13.2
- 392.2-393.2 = 9.176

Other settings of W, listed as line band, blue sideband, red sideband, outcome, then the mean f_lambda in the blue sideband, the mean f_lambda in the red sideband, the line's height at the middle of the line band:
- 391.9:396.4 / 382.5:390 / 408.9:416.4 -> 0.09 mag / 7.7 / 11.8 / 8.92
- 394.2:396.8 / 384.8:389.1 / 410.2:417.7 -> 0.09 mag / 8.18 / 12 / 9.39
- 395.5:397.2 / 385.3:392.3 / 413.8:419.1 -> 0.40 mag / 8.71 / 12.4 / 9.72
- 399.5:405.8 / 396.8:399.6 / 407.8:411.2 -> -0.22 mag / 9.21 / 11.2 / 10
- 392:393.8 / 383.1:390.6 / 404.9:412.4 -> 0.28 mag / 7.9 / 11.7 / 8.95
